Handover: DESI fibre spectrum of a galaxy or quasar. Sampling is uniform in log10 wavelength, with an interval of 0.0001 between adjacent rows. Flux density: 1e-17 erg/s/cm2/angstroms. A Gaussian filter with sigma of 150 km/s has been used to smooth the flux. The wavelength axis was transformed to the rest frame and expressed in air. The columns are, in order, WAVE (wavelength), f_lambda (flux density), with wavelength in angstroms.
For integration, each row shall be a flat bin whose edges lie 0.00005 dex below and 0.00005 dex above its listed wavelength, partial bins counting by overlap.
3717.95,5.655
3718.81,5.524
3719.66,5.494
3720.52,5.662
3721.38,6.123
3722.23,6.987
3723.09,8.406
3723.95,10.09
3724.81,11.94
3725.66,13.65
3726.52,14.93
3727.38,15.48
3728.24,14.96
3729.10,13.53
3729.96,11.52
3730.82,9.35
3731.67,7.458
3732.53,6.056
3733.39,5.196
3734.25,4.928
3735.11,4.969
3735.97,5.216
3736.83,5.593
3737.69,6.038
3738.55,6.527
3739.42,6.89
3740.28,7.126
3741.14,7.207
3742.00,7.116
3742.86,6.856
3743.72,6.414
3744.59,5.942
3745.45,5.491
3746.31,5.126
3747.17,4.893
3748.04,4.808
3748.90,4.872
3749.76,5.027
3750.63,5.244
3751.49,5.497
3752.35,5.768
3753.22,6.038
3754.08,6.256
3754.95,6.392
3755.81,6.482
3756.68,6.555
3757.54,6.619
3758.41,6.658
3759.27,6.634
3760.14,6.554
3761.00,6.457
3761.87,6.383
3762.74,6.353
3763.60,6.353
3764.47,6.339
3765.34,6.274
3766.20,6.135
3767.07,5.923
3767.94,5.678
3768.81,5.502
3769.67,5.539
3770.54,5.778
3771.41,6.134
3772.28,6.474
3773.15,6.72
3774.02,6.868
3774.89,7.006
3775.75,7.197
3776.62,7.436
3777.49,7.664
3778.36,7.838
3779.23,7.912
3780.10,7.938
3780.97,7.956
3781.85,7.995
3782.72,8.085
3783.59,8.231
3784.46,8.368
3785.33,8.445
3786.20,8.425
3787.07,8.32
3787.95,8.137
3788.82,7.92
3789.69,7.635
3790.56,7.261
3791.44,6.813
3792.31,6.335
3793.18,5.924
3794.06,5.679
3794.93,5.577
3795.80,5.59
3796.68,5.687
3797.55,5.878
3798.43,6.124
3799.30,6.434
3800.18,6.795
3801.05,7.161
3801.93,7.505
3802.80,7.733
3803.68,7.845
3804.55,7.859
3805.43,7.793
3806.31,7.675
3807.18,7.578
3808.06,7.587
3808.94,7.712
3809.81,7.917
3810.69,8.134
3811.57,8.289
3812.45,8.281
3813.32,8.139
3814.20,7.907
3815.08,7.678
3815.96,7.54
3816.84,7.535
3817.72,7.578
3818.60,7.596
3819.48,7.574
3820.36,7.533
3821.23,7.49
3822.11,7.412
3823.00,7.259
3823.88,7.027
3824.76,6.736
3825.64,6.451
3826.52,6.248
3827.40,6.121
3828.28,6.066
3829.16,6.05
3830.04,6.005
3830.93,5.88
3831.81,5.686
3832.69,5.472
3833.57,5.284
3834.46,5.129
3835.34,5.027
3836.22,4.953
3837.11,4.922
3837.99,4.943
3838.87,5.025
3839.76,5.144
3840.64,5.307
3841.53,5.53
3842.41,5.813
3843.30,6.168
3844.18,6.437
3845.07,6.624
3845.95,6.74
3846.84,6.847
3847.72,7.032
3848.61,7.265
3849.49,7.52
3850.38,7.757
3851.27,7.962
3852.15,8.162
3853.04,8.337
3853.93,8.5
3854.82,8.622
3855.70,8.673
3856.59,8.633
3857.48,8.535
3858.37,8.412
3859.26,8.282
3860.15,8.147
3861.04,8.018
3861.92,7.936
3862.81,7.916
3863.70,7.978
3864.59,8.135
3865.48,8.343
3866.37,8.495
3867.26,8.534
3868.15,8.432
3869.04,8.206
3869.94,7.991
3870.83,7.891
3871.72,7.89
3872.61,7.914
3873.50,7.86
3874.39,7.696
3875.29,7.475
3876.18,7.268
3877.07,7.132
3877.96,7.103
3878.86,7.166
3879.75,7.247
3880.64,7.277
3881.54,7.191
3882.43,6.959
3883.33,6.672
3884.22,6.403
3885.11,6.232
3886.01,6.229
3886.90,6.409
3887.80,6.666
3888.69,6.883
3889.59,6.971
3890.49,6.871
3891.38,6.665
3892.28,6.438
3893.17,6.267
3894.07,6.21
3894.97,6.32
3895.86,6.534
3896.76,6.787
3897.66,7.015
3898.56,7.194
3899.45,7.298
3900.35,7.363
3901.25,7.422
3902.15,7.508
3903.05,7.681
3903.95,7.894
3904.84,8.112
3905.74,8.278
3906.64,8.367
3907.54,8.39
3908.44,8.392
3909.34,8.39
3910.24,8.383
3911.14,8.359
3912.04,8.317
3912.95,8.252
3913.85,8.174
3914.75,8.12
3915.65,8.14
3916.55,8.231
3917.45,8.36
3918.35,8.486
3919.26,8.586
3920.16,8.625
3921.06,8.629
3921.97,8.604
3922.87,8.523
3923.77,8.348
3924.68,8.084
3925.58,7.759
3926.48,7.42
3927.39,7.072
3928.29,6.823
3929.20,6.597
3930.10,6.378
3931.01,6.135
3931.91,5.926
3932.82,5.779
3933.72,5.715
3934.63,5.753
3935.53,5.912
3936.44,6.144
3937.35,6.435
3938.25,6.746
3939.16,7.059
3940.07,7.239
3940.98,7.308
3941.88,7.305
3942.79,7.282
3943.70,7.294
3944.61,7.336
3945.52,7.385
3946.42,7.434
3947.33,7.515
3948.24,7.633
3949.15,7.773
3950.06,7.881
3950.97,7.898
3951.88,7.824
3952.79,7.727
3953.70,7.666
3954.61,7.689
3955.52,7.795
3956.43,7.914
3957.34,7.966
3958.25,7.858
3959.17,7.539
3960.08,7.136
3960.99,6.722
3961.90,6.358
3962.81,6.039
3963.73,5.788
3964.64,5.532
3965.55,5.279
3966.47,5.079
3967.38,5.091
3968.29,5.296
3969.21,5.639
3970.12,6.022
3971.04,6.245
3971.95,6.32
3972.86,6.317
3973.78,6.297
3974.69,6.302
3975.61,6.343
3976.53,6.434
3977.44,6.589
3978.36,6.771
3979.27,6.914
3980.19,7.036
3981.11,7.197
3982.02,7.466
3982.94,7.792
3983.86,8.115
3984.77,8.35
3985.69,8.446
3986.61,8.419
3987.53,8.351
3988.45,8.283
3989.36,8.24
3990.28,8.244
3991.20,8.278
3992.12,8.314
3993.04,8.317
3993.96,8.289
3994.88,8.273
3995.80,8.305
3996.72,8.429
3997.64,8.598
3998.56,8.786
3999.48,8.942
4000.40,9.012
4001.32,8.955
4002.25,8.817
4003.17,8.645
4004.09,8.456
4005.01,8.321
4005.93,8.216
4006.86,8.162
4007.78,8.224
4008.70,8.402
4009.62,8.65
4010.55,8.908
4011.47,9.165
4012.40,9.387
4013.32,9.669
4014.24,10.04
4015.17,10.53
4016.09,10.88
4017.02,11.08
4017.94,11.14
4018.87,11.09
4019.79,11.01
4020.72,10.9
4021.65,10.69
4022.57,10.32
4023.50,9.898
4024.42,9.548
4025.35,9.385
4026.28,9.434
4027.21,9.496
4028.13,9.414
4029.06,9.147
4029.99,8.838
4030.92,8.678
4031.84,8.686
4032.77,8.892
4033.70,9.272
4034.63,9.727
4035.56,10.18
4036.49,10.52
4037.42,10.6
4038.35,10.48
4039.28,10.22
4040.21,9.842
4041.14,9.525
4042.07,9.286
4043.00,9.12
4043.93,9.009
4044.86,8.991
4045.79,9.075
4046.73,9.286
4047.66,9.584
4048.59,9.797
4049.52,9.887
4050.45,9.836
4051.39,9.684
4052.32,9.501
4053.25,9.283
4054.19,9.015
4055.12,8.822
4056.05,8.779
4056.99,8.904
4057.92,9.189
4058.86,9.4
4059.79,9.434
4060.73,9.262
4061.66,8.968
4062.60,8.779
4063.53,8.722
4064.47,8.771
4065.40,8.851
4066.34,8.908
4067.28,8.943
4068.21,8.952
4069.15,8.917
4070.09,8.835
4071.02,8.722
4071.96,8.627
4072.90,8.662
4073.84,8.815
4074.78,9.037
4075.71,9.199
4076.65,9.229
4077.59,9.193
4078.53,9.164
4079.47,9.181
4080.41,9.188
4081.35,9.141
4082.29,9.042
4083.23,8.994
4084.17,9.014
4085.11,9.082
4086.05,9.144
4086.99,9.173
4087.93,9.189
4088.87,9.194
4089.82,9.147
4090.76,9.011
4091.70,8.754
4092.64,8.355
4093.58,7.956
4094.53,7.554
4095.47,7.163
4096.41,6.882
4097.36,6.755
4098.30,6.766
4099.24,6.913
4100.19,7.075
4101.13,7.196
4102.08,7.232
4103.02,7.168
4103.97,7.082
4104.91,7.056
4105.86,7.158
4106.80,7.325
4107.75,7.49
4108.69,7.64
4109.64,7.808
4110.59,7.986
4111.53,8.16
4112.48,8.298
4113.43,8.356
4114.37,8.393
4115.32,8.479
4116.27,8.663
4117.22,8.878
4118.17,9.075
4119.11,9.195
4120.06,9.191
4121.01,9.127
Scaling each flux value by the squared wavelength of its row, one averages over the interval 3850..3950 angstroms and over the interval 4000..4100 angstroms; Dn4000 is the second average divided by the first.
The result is 1.3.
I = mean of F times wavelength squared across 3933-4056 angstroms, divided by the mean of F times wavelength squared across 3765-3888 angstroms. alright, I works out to 1.3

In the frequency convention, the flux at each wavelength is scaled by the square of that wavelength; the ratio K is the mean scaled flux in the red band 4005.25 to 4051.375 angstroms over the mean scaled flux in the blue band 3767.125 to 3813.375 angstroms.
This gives 1.51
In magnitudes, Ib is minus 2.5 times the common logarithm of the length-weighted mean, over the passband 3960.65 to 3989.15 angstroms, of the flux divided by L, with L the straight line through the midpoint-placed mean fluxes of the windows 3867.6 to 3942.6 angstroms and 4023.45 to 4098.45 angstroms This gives 0.21 mag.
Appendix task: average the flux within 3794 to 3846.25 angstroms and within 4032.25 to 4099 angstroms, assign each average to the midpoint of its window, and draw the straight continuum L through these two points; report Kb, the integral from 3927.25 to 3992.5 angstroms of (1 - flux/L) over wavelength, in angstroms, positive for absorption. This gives 8.4 angstroms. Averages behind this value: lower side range 6.65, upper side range 9.04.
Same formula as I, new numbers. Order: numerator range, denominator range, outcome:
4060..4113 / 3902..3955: 1.20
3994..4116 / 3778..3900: 1.39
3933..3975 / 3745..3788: 1.13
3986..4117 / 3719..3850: 1.46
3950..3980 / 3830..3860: 1.06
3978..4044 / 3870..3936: 1.30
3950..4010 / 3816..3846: 1.30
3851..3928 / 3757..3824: 1.14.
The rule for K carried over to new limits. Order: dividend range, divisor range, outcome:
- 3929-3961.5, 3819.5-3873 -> 1.06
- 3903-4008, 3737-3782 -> 1.30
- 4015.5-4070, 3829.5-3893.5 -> 1.48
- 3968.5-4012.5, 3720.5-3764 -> 1.22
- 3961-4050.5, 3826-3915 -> 1.27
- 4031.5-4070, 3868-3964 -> 1.36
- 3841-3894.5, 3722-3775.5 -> 1.11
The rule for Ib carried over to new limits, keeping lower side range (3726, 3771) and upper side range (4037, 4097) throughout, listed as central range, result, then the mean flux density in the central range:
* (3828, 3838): 0.337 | 5.46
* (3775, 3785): -0.112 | 7.86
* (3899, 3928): -0.014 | 8.11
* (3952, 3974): 0.258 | 6.58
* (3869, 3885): 0.056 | 7.36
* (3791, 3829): 0.029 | 7.1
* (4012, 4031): -0.152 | 10.1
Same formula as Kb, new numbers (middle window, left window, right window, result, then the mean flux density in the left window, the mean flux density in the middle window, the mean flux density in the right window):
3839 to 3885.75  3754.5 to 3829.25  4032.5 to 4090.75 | 0.9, 7.06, 7.47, 9.24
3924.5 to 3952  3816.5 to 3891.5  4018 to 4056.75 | 4.2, 7.06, 6.98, 9.64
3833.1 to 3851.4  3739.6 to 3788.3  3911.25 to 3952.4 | 2.5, 6.63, 6.04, 7.43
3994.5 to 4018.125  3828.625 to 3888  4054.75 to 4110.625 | -3.2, 7.07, 9.06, 8.45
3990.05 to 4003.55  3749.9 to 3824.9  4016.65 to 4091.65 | 0.5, 7.02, 8.55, 9.38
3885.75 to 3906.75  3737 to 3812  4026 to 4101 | 1.8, 6.76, 7.05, 8.99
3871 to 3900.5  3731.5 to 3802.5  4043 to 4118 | 1.4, 6.52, 6.96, 8.6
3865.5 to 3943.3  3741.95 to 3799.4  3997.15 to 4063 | 6.3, 6.57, 7.38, 9.43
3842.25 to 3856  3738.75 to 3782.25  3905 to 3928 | 0.1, 6.41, 7.43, 8.24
